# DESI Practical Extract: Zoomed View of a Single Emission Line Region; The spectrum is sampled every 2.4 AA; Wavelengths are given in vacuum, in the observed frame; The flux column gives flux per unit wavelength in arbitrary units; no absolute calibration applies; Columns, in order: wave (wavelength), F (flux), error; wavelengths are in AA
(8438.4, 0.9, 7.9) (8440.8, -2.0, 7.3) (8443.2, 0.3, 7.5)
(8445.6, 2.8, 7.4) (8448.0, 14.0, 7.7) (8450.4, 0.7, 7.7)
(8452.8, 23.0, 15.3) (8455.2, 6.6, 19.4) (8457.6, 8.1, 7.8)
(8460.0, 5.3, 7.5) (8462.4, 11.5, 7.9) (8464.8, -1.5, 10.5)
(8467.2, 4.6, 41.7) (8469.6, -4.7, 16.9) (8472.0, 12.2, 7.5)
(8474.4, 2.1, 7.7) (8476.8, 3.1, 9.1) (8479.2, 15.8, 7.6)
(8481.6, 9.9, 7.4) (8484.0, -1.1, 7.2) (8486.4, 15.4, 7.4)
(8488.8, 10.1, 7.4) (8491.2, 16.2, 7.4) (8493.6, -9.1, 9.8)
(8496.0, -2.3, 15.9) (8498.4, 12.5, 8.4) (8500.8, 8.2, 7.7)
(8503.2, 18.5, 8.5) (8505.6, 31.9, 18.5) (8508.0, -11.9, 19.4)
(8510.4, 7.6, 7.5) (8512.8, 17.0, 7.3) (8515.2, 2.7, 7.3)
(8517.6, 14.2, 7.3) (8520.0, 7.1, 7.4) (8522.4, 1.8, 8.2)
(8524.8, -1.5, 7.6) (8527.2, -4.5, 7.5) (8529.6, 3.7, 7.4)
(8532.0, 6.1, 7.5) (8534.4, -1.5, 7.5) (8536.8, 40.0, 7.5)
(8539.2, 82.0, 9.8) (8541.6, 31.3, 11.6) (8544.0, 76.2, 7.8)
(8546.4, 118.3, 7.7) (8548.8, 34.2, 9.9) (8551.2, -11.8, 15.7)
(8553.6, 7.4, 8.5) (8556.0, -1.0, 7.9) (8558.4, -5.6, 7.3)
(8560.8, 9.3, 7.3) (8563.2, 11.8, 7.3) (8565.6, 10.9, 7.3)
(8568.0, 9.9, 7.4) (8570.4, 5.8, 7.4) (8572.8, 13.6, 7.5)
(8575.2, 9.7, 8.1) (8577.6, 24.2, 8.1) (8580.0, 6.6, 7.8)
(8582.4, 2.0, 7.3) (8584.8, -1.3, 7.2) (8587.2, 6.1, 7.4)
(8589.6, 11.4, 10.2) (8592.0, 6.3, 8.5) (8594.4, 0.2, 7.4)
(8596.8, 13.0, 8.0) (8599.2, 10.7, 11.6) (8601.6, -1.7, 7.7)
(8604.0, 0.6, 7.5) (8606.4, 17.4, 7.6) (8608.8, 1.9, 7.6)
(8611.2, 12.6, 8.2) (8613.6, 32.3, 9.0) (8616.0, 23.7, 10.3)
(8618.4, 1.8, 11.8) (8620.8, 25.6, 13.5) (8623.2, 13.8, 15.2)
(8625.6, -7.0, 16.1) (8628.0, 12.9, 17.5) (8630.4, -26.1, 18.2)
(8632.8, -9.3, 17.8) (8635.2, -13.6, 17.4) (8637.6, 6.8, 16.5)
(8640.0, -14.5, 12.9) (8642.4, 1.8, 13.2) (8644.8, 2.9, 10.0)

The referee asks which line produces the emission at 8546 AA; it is [O II]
